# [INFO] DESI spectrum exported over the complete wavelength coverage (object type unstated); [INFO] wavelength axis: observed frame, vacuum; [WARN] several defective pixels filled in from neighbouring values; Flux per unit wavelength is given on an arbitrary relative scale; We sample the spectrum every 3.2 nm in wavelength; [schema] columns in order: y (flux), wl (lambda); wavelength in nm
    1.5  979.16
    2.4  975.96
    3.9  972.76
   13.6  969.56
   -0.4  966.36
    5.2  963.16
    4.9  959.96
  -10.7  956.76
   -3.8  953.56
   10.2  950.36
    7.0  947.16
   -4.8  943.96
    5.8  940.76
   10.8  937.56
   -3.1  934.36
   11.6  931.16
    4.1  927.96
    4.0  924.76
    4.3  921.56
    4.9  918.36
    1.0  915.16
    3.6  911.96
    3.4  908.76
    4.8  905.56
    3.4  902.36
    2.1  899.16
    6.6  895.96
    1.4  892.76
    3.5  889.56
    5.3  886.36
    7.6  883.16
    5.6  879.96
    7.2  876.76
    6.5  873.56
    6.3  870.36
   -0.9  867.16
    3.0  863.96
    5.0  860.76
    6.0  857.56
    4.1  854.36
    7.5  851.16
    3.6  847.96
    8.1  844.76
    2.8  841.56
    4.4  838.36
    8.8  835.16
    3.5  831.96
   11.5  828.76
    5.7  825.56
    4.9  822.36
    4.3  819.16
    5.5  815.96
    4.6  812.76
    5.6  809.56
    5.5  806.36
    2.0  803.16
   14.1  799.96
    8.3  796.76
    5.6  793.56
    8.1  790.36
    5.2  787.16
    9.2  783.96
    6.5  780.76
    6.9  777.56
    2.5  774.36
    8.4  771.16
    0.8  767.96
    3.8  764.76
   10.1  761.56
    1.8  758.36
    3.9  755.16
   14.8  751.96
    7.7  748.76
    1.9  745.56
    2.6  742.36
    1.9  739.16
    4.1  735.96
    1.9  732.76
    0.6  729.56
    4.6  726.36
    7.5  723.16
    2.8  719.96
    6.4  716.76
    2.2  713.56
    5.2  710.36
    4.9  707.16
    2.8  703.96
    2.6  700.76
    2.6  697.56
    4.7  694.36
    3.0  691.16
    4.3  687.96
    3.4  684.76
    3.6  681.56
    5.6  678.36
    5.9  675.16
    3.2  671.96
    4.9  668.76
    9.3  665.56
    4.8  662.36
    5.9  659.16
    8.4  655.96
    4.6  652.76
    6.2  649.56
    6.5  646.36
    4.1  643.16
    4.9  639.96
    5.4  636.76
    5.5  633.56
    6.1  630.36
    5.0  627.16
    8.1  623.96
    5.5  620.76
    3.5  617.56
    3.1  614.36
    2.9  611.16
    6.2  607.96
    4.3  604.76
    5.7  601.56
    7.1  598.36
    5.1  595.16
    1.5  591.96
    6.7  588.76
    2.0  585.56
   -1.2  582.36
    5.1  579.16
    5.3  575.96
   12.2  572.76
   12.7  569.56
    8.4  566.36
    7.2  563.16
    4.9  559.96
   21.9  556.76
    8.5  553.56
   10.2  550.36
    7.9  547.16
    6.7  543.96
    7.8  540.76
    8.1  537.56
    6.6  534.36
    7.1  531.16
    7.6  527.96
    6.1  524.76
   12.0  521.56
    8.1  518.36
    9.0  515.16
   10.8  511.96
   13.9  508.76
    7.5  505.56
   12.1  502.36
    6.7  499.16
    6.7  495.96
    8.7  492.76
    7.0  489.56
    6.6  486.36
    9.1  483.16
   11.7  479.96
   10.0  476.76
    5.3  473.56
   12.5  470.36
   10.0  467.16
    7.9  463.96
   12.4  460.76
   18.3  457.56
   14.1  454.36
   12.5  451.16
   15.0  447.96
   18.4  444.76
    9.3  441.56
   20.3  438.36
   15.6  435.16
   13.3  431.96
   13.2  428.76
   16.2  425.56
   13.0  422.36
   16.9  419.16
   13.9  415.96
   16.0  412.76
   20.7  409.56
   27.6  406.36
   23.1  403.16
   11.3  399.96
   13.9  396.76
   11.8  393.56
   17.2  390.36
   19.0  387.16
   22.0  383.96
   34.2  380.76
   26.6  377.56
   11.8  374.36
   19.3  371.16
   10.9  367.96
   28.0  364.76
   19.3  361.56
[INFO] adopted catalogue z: 1.018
